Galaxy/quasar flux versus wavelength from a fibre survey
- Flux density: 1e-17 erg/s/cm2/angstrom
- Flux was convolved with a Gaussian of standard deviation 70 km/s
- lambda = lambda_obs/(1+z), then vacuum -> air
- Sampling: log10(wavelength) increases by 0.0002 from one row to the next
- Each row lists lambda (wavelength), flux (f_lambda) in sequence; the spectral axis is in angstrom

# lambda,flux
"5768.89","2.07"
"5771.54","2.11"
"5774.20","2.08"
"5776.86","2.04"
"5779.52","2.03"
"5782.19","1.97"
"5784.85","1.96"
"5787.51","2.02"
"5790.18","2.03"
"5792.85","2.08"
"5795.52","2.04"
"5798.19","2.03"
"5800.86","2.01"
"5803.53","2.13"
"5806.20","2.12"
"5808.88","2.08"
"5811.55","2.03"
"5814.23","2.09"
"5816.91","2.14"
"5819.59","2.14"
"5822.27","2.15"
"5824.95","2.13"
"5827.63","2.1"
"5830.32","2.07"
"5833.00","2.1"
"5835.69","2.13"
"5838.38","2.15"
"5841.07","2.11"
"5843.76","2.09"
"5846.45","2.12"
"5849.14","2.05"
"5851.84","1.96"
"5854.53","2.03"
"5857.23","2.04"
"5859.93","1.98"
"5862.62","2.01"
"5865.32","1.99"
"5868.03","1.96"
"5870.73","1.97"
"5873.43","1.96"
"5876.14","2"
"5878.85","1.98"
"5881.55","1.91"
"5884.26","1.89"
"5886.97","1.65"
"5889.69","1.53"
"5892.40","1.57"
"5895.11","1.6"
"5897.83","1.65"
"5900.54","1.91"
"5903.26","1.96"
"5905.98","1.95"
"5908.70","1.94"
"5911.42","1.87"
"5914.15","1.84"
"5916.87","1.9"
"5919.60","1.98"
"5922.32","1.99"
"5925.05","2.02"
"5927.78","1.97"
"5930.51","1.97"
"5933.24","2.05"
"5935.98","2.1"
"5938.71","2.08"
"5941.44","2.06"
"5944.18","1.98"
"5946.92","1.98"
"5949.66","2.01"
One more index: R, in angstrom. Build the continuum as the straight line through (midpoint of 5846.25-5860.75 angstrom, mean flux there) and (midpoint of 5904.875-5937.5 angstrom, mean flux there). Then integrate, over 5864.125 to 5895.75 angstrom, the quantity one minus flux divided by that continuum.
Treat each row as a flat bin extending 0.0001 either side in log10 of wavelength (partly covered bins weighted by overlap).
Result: 2.6 angstrom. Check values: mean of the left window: 2.02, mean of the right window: 1.97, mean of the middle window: 1.84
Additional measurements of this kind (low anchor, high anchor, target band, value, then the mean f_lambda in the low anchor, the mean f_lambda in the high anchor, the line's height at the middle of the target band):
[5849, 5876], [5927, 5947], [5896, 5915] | 1.4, 1.99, 2.03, 2.01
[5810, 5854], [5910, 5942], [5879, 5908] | 3.6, 2.1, 1.98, 2.02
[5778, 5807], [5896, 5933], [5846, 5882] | -0.5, 2.04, 1.92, 1.97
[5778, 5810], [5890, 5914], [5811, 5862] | -3.7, 2.04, 1.8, 1.94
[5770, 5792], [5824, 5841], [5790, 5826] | -0.2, 2.03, 2.11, 2.07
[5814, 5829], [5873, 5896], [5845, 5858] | -0.5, 2.13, 1.78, 1.96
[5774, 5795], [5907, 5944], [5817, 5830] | -0.7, 2.02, 1.98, 2.01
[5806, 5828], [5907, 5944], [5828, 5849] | -0.2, 2.11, 1.98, 2.08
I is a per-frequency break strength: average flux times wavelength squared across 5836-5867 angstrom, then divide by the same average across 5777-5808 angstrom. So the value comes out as 1.0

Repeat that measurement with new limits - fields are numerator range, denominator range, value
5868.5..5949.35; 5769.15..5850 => 0.95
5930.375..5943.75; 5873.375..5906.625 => 1.16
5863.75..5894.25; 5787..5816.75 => 0.92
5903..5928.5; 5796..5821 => 0.97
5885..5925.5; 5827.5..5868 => 0.90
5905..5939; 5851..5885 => 1.02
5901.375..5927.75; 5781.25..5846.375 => 0.96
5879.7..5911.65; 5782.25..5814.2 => 0.90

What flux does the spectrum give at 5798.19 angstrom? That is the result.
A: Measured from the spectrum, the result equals 2.03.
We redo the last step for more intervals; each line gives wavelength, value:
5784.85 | 1.96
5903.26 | 1.96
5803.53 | 2.13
